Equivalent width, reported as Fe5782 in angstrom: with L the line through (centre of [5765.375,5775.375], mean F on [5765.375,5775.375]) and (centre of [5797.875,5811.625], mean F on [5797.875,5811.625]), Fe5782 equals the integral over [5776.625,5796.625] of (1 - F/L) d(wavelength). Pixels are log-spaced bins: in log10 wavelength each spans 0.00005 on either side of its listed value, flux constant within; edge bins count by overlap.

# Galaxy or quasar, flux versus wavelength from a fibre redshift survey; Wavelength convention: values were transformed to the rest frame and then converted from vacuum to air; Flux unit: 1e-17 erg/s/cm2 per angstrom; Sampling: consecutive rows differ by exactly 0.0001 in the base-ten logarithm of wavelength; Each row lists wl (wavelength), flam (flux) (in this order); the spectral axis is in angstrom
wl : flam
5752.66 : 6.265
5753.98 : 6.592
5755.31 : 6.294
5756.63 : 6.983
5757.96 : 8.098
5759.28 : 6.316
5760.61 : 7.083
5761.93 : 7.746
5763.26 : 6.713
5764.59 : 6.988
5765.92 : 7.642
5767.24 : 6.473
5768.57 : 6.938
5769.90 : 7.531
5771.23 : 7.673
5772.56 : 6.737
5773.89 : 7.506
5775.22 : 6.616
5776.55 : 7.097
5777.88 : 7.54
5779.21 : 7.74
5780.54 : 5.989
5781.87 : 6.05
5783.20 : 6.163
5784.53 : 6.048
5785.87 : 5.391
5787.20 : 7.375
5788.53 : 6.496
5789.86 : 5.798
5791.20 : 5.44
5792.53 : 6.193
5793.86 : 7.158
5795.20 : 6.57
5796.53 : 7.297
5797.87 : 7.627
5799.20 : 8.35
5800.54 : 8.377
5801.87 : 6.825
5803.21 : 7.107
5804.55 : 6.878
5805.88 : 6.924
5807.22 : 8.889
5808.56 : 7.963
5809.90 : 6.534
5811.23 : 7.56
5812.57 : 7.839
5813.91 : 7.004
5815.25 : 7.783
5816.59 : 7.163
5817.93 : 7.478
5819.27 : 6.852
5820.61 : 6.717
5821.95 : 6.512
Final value 2.4 angstrom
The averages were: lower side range 7.16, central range 6.48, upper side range 7.55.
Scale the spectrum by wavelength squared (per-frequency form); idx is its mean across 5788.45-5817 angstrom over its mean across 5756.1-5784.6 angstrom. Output 1.0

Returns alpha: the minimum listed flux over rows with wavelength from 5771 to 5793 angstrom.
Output 5.391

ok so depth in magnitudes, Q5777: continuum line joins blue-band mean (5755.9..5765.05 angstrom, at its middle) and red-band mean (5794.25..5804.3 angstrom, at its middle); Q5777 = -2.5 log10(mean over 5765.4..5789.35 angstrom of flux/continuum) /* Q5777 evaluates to 0.066 mag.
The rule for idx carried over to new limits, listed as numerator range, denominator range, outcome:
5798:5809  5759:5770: 1.10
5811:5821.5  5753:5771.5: 1.05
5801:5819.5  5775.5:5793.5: 1.16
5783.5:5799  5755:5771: 0.93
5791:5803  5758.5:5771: 1.02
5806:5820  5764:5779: 1.06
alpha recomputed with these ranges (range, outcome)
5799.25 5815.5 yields 6.534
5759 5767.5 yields 6.316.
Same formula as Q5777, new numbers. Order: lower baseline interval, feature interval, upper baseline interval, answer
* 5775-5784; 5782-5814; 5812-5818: 0.02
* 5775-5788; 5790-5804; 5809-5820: -0.02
